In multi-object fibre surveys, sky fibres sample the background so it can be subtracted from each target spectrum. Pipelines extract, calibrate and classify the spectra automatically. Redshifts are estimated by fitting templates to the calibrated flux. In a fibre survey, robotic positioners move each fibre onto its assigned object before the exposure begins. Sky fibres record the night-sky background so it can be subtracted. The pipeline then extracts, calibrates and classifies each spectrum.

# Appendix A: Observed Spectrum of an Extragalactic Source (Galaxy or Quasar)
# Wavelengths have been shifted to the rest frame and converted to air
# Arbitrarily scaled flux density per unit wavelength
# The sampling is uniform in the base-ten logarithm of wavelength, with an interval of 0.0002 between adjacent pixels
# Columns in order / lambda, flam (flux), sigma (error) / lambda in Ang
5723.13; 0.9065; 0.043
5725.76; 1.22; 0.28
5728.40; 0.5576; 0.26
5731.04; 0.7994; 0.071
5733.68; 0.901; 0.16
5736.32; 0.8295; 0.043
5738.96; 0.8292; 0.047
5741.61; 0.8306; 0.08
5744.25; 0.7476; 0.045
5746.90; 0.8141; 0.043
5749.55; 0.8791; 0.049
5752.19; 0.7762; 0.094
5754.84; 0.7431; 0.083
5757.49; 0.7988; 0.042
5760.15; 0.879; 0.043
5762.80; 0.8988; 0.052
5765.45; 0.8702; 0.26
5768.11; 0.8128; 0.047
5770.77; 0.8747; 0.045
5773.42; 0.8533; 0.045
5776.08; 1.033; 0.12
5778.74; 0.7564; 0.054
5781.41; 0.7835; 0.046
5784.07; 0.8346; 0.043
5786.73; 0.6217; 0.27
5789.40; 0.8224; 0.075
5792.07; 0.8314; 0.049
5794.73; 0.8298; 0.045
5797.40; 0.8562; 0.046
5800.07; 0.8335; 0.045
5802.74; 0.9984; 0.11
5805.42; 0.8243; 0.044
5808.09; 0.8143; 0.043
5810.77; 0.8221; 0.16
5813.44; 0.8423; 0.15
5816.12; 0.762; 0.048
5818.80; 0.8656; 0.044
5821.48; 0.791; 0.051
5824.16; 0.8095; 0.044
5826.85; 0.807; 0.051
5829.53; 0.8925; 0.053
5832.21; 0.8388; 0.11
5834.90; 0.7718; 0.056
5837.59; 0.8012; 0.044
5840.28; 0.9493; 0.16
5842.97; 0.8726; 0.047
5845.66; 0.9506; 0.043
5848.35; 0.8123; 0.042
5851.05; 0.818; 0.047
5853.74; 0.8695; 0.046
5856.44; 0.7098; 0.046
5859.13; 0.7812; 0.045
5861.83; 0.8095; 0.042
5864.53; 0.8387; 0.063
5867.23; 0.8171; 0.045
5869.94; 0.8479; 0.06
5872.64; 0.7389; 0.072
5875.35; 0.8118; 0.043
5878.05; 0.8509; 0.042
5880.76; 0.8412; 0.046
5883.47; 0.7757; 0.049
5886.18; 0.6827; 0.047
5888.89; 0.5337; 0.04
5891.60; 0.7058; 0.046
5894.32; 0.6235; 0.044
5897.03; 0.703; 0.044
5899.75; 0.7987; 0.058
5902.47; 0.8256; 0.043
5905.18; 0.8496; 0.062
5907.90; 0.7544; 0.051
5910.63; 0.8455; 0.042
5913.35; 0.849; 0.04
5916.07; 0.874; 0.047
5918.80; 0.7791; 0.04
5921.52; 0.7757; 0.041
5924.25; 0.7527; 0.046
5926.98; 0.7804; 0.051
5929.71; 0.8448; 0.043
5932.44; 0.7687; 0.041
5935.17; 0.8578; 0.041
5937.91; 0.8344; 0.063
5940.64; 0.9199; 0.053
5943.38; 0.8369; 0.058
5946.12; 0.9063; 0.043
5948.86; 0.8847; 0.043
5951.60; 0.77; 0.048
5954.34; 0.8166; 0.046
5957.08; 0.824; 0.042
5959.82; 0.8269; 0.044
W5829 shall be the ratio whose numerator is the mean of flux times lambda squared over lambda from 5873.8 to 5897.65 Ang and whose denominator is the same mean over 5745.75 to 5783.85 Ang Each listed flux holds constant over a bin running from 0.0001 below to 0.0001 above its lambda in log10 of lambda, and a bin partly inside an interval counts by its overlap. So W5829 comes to 0.9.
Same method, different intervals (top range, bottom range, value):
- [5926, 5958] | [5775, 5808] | 1.06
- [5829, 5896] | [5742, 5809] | 0.99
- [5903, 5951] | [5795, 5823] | 1.03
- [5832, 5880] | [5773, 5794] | 1.04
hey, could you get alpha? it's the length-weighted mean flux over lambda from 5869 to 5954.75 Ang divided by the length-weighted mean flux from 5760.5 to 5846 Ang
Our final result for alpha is 0.95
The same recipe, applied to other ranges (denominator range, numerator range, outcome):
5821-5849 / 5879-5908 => 0.87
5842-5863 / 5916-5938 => 0.97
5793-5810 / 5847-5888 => 0.93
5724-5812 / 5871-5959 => 0.95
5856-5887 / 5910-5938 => 1.02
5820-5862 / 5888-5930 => 0.93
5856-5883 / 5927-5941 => 1.03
